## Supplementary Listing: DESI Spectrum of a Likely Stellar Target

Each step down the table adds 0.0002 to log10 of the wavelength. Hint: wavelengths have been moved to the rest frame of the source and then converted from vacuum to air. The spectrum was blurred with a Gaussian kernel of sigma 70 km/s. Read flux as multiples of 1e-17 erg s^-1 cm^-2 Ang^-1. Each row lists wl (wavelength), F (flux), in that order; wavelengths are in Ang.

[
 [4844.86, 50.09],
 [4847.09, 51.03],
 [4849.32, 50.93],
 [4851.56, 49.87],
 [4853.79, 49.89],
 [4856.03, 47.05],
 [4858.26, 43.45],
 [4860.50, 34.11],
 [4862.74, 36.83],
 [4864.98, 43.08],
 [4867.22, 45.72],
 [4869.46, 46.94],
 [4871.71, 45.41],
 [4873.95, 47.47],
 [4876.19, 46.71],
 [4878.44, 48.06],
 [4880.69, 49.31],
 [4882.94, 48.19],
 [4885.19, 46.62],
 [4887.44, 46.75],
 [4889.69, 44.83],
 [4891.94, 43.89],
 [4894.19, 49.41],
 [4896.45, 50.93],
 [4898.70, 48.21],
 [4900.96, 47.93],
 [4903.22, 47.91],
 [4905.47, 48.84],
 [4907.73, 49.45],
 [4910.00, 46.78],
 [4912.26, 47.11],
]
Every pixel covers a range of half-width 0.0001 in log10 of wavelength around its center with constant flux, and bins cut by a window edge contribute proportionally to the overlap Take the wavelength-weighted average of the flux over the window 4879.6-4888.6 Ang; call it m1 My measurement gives 47.7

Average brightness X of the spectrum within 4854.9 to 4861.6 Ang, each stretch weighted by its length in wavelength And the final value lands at 41.6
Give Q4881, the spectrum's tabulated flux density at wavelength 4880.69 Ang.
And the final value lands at 49.31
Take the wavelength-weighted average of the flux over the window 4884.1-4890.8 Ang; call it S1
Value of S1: 46.1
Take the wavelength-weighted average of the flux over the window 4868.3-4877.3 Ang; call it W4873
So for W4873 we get 46.6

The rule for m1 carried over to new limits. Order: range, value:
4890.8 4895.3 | 46.7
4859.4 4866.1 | 38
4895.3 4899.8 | 49.6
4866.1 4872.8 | 46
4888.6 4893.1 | 44.5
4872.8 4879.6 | 47.4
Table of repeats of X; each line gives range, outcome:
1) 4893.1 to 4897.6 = 50.2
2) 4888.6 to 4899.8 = 47.5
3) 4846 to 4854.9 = 50.4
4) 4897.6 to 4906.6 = 48.2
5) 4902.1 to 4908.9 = 48.7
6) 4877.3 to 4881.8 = 48.6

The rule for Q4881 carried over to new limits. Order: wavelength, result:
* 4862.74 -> 36.83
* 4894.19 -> 49.41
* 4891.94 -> 43.89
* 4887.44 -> 46.75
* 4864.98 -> 43.08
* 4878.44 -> 48.06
